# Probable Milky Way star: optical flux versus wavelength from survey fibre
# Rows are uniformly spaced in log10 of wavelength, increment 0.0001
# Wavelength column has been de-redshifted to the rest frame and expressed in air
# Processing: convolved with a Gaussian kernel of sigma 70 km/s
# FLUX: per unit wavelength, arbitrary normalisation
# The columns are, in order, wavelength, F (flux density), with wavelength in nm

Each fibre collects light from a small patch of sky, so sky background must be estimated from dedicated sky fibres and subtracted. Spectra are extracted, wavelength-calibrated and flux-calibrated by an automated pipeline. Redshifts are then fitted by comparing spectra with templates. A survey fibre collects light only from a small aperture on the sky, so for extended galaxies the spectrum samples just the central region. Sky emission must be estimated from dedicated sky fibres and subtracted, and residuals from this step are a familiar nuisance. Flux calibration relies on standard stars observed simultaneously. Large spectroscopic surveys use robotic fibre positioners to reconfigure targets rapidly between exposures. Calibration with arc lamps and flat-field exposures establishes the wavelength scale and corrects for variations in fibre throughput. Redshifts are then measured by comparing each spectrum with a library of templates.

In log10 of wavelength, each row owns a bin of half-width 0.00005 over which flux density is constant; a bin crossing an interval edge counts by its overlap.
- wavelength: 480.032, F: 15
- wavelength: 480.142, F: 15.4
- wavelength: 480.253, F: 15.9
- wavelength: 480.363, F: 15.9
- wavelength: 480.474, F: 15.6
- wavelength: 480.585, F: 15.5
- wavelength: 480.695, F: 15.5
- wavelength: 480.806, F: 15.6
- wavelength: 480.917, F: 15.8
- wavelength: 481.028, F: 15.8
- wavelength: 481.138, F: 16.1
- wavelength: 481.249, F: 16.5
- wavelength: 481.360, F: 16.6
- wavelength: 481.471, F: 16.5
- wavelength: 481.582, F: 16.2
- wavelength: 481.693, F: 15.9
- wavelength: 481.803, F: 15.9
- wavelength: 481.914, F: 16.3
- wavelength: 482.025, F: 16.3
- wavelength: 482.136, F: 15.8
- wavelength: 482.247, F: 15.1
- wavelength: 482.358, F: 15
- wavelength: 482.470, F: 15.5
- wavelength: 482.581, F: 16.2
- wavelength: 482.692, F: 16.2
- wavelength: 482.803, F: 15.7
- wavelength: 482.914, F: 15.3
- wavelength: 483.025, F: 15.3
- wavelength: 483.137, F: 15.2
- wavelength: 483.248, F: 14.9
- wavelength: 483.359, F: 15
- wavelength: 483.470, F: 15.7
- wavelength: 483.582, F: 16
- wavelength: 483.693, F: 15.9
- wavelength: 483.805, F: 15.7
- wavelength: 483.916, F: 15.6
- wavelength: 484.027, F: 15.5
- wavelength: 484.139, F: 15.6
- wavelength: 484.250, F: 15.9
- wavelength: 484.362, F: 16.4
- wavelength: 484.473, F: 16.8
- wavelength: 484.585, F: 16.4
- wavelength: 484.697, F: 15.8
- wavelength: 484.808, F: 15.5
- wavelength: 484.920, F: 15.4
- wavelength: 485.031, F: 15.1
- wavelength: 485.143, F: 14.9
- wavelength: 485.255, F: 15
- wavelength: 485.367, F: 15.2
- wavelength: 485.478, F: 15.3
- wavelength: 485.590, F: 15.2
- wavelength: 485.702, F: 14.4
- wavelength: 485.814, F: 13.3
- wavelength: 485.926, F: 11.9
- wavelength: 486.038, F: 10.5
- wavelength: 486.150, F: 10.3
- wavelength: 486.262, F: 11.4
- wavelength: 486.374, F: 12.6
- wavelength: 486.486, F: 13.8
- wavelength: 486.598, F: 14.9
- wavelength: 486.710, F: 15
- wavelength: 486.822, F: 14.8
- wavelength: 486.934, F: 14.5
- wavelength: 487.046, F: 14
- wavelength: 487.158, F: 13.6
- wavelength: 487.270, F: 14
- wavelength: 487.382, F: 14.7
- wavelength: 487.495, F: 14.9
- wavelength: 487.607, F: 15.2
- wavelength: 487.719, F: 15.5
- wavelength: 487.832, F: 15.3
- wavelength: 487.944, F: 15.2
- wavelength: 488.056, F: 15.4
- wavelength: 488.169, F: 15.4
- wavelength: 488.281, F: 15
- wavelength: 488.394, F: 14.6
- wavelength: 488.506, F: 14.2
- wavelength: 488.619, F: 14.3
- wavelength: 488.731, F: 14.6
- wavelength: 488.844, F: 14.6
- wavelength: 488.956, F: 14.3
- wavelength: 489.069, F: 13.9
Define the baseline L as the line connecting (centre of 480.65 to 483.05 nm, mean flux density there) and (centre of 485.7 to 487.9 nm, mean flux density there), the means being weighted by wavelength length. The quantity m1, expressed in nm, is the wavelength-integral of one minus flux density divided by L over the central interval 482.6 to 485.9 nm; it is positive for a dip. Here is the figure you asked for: -0.134 nm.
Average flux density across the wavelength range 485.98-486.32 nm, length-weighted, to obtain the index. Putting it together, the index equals 10.7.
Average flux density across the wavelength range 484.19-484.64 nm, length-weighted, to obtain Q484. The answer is 16.4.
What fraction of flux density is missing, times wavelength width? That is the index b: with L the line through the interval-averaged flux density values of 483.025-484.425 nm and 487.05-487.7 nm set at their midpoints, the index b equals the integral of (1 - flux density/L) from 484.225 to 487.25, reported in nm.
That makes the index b 0.13 nm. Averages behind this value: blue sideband 15.6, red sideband 14.5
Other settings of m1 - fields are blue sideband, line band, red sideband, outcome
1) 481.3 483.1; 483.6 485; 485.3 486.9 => -0.12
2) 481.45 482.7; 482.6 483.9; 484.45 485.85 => 0.01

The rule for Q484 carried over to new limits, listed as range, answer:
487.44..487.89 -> 15.2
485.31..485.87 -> 14.7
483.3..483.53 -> 15.3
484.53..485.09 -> 15.6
